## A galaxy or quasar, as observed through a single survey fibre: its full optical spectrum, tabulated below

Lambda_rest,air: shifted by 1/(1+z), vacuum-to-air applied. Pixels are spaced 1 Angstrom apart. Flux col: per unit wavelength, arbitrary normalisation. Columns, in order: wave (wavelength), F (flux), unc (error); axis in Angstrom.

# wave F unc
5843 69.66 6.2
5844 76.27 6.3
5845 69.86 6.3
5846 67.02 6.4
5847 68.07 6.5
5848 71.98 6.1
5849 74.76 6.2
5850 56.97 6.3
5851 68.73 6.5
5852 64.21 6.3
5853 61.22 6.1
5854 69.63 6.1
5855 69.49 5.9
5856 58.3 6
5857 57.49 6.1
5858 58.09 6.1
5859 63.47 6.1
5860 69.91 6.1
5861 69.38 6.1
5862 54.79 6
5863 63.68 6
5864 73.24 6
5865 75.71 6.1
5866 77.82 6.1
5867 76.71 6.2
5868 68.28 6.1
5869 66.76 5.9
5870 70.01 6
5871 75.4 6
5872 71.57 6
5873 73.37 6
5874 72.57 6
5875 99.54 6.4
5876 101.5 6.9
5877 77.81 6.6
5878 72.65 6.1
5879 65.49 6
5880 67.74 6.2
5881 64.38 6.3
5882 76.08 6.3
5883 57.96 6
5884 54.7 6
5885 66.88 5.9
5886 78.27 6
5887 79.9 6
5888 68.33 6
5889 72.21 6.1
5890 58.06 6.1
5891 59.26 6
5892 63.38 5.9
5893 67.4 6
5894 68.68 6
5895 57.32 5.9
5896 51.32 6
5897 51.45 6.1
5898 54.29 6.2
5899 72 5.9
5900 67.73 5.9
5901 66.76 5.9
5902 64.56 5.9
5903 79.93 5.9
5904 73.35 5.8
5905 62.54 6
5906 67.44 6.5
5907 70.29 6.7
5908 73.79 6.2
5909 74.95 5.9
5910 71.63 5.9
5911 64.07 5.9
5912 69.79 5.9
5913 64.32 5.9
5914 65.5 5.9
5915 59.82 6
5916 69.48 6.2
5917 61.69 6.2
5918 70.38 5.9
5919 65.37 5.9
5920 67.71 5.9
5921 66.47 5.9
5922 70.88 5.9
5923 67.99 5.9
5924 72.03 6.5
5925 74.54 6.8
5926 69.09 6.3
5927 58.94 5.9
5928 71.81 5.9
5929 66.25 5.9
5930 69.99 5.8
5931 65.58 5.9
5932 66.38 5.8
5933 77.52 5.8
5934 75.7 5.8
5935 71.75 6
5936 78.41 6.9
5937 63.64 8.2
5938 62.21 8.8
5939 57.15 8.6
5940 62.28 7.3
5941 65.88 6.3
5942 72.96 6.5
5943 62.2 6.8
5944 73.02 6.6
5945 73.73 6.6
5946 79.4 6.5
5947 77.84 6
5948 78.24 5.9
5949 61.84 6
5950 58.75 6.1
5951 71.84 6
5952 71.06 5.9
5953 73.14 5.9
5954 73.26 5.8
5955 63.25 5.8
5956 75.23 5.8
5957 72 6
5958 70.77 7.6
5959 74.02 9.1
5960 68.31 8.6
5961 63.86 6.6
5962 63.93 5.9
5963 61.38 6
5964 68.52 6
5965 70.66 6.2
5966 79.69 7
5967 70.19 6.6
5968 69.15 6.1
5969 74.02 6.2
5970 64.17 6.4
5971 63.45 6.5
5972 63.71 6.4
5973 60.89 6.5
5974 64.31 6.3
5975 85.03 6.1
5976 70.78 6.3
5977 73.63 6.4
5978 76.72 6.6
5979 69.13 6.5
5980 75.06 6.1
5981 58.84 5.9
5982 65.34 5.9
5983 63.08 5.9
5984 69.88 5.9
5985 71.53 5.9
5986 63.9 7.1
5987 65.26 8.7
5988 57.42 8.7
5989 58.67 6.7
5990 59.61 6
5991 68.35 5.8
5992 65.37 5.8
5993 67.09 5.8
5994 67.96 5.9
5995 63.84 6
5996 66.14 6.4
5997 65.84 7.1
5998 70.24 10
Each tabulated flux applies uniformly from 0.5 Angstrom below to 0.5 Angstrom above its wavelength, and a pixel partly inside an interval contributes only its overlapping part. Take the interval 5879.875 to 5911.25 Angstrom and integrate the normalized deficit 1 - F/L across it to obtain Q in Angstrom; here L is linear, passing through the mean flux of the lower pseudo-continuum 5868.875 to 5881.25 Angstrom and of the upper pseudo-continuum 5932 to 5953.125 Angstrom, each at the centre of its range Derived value 3.2 Angstrom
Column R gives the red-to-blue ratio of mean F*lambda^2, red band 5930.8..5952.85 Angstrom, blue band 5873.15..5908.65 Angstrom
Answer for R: 1.03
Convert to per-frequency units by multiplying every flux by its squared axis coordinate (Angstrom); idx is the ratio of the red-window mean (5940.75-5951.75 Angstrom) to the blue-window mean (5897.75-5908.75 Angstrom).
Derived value 1.04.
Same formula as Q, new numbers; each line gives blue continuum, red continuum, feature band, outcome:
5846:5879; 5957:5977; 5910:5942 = 0.85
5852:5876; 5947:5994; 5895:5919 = 1.07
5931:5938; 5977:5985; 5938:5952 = 0.36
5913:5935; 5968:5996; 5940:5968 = -1.02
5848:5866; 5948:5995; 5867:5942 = -2.16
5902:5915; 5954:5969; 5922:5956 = 0.01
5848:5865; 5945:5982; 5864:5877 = -2.28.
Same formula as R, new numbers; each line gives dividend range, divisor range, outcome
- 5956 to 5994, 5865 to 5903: 1.01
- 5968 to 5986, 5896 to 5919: 1.05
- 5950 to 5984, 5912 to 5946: 1.03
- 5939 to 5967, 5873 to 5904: 1.04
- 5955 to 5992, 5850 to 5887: 1.01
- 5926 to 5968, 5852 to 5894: 1.02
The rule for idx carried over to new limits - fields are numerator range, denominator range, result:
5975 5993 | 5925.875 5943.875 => 1.01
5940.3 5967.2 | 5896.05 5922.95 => 1.06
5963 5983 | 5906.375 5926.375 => 1.03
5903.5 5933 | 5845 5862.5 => 1.07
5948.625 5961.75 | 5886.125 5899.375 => 1.11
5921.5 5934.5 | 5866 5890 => 0.98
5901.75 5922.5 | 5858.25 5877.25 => 0.94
